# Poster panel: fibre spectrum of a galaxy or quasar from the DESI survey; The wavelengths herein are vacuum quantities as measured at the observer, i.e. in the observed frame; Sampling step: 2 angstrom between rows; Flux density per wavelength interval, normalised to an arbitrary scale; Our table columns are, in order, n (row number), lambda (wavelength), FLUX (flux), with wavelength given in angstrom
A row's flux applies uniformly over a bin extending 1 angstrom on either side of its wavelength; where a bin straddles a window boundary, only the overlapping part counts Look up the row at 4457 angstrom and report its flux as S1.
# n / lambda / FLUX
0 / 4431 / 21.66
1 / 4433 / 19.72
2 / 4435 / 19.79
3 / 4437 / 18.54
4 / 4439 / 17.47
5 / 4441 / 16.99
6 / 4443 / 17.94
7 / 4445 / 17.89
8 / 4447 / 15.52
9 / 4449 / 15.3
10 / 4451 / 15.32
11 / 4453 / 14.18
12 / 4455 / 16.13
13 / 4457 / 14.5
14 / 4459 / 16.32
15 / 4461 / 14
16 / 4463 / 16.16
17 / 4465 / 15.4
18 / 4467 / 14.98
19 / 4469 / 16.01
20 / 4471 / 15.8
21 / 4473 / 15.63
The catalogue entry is 14.5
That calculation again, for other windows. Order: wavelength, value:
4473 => 15.63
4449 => 15.3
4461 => 14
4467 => 14.98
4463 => 16.16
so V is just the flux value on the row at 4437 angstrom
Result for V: 18.54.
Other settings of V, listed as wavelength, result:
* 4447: 15.52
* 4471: 15.8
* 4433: 19.72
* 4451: 15.32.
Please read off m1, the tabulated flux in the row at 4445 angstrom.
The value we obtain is 17.89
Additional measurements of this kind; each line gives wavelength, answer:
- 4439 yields 17.47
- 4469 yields 16.01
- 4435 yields 19.79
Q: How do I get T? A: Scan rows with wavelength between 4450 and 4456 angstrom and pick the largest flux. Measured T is 16.13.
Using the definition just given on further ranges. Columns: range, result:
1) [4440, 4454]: 17.94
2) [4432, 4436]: 19.79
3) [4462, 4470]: 16.16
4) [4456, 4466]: 16.32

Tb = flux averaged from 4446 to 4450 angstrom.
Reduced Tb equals 15.4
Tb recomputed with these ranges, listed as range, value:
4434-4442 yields 18.2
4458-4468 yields 15.4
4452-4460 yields 15.3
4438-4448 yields 17.2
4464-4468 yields 15.2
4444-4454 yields 15.6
